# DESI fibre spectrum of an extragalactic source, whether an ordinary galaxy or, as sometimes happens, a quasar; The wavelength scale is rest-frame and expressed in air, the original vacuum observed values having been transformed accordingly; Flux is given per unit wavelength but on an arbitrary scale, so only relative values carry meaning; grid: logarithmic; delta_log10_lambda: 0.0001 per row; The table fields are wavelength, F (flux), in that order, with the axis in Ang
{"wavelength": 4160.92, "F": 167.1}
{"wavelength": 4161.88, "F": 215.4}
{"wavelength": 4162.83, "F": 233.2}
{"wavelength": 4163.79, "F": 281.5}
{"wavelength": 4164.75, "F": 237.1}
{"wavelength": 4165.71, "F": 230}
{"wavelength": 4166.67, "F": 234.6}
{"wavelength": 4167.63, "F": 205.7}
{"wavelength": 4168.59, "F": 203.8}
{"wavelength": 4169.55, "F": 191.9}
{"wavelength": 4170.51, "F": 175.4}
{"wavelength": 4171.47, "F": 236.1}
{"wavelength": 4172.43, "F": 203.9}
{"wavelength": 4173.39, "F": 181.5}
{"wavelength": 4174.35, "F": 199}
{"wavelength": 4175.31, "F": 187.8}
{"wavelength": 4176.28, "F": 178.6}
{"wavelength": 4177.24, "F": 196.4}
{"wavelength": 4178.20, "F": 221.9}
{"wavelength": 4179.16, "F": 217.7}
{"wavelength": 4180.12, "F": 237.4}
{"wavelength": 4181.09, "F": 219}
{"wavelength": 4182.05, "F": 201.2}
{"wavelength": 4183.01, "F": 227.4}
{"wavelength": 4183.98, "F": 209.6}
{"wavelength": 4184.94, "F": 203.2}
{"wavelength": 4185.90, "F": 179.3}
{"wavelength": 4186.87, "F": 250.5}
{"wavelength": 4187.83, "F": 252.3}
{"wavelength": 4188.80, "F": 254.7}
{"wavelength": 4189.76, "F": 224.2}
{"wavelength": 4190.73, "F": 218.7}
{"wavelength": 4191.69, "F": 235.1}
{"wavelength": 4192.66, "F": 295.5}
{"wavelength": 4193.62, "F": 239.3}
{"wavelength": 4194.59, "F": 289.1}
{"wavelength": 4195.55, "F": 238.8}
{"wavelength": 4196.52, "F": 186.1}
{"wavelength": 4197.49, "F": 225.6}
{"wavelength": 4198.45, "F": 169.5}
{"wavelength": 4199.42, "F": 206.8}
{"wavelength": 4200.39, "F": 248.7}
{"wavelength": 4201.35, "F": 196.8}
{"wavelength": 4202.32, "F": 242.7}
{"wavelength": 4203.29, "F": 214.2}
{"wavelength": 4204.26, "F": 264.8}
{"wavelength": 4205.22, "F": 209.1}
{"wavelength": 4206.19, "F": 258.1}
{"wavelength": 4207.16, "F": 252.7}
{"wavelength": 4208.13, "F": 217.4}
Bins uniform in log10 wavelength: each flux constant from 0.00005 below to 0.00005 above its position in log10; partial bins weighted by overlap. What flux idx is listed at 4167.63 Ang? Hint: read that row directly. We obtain 205.7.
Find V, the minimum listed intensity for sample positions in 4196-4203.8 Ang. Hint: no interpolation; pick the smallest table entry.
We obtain 169.5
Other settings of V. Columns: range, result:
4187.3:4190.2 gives 224.2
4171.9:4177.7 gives 178.6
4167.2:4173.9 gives 175.4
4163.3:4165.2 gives 237.1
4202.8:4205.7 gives 209.1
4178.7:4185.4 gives 201.2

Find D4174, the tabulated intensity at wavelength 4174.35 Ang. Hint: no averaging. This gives 199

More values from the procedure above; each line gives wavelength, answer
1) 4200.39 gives 248.7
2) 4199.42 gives 206.8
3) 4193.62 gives 239.3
